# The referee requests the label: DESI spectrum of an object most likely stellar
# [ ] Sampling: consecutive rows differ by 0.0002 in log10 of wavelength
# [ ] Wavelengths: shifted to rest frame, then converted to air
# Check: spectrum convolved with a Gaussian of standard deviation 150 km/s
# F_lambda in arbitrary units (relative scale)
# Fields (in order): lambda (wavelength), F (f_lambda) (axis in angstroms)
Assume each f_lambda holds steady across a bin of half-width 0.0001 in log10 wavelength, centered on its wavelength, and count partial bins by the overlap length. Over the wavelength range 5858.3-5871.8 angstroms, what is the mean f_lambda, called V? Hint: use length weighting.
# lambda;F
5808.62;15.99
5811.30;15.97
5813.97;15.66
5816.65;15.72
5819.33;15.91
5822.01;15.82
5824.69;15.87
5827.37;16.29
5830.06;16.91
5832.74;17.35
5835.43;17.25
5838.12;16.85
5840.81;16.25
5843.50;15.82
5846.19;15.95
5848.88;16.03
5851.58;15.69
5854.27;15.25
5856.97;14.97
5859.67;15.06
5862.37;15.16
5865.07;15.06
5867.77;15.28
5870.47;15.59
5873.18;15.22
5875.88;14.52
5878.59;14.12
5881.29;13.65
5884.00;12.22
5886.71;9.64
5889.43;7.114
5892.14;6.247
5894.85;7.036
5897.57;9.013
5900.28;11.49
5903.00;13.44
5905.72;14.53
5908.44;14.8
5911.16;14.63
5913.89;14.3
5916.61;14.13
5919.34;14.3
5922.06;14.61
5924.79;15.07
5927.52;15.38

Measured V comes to 15.2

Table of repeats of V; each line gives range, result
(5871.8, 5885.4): 13.9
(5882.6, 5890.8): 9.66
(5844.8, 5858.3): 15.6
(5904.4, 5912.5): 14.7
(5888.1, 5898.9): 7.35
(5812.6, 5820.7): 15.8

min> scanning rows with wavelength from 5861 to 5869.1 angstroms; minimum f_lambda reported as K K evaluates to 15.06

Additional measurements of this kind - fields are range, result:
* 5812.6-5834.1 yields 15.66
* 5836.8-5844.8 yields 15.82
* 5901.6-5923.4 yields 13.44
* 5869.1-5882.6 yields 13.65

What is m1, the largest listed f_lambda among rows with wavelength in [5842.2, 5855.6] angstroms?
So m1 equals 16.03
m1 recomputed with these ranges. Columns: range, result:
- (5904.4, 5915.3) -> 14.8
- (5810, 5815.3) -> 15.97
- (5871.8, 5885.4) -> 15.22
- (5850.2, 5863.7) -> 15.69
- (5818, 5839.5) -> 17.35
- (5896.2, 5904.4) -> 13.44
